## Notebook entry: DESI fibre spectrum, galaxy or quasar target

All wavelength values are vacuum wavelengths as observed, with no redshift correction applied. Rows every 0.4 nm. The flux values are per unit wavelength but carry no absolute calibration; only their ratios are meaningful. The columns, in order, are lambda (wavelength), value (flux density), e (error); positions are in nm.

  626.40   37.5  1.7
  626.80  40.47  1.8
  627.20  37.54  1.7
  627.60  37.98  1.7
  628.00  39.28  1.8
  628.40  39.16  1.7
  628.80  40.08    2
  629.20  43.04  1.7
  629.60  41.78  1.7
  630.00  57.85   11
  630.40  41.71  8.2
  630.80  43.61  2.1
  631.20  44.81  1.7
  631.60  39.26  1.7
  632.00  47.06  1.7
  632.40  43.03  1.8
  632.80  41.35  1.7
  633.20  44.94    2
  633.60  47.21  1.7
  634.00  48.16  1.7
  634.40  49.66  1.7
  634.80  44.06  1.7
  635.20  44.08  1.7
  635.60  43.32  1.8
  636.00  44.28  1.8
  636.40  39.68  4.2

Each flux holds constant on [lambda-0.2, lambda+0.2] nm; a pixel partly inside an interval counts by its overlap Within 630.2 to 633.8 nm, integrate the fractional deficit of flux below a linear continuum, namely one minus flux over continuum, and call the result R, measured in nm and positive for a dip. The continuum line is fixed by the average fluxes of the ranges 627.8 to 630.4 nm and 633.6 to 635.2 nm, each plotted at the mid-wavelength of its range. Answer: 0.13 nm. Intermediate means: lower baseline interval 43.4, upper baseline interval 46.9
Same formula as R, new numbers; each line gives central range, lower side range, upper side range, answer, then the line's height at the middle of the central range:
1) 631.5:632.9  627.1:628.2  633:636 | 0.01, 43.3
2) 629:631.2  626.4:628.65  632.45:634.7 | -0.19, 41.8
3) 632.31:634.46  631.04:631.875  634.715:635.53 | -0.12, 43.2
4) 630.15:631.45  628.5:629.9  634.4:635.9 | -0.02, 43.2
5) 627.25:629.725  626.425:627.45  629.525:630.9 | 0.15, 42.5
